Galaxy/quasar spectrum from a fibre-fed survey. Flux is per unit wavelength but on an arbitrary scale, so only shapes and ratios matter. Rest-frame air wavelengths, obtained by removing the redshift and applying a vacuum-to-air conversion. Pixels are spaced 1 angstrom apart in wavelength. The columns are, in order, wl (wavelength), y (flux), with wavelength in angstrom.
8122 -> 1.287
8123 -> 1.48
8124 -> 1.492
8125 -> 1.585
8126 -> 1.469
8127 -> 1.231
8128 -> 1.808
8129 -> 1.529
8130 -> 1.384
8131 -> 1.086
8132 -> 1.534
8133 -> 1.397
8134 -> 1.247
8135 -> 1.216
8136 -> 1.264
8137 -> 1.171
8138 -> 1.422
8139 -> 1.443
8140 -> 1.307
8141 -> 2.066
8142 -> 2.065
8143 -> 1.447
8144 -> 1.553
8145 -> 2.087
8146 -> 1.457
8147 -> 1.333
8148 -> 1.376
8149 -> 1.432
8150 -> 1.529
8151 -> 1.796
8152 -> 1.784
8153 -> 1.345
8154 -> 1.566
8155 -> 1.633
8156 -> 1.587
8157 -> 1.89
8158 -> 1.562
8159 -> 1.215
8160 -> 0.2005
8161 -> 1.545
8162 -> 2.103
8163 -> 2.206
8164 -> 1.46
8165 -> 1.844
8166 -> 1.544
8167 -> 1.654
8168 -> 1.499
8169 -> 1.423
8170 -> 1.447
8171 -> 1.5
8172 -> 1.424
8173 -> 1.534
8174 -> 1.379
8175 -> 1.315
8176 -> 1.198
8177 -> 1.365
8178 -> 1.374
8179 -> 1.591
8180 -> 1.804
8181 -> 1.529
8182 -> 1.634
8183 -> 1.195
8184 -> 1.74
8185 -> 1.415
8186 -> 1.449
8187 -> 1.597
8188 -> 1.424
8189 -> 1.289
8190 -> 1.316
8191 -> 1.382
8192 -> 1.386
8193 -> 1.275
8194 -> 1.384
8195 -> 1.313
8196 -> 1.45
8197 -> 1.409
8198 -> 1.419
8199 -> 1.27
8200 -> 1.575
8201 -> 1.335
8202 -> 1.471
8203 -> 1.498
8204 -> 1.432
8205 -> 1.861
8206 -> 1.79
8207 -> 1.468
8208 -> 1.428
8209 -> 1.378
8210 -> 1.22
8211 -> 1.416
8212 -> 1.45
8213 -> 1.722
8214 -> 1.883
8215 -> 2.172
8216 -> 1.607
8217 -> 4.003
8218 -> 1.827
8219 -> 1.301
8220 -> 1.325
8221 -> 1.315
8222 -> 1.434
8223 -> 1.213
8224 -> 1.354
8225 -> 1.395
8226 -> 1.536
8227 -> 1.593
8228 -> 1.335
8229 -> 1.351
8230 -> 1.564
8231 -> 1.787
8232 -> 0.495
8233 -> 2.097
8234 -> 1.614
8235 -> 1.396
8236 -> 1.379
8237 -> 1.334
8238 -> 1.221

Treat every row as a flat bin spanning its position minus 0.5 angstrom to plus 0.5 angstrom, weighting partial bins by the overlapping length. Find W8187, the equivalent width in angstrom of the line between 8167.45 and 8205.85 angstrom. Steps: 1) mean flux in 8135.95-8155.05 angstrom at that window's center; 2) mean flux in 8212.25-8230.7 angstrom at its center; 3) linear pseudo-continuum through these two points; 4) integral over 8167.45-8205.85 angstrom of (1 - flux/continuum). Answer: 3.95 angstrom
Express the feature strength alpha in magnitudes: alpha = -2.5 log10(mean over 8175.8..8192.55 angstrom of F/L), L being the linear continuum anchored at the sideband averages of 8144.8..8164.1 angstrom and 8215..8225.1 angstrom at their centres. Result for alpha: 0.12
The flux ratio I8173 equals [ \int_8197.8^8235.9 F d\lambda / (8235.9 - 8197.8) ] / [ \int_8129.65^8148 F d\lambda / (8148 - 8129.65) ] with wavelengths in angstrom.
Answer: 1.06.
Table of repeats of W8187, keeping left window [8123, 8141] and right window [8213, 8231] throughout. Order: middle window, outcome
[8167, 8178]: 0.8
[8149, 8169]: -1.1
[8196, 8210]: 1.2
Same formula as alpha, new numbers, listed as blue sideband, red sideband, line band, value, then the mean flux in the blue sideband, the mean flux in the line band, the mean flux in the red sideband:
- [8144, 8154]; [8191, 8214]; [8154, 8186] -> 0.01 mag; 1.57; 1.51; 1.46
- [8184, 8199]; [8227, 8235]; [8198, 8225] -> -0.12 mag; 1.4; 1.6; 1.47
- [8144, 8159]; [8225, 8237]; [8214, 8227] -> -0.16 mag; 1.58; 1.71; 1.46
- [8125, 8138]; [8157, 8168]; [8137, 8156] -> -0.09 mag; 1.37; 1.58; 1.55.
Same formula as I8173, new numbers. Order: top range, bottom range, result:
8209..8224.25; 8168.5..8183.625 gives 1.16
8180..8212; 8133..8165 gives 0.95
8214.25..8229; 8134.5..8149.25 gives 1.10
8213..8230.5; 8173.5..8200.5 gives 1.17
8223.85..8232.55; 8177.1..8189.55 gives 0.92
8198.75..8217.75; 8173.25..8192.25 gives 1.17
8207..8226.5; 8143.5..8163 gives 1.05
